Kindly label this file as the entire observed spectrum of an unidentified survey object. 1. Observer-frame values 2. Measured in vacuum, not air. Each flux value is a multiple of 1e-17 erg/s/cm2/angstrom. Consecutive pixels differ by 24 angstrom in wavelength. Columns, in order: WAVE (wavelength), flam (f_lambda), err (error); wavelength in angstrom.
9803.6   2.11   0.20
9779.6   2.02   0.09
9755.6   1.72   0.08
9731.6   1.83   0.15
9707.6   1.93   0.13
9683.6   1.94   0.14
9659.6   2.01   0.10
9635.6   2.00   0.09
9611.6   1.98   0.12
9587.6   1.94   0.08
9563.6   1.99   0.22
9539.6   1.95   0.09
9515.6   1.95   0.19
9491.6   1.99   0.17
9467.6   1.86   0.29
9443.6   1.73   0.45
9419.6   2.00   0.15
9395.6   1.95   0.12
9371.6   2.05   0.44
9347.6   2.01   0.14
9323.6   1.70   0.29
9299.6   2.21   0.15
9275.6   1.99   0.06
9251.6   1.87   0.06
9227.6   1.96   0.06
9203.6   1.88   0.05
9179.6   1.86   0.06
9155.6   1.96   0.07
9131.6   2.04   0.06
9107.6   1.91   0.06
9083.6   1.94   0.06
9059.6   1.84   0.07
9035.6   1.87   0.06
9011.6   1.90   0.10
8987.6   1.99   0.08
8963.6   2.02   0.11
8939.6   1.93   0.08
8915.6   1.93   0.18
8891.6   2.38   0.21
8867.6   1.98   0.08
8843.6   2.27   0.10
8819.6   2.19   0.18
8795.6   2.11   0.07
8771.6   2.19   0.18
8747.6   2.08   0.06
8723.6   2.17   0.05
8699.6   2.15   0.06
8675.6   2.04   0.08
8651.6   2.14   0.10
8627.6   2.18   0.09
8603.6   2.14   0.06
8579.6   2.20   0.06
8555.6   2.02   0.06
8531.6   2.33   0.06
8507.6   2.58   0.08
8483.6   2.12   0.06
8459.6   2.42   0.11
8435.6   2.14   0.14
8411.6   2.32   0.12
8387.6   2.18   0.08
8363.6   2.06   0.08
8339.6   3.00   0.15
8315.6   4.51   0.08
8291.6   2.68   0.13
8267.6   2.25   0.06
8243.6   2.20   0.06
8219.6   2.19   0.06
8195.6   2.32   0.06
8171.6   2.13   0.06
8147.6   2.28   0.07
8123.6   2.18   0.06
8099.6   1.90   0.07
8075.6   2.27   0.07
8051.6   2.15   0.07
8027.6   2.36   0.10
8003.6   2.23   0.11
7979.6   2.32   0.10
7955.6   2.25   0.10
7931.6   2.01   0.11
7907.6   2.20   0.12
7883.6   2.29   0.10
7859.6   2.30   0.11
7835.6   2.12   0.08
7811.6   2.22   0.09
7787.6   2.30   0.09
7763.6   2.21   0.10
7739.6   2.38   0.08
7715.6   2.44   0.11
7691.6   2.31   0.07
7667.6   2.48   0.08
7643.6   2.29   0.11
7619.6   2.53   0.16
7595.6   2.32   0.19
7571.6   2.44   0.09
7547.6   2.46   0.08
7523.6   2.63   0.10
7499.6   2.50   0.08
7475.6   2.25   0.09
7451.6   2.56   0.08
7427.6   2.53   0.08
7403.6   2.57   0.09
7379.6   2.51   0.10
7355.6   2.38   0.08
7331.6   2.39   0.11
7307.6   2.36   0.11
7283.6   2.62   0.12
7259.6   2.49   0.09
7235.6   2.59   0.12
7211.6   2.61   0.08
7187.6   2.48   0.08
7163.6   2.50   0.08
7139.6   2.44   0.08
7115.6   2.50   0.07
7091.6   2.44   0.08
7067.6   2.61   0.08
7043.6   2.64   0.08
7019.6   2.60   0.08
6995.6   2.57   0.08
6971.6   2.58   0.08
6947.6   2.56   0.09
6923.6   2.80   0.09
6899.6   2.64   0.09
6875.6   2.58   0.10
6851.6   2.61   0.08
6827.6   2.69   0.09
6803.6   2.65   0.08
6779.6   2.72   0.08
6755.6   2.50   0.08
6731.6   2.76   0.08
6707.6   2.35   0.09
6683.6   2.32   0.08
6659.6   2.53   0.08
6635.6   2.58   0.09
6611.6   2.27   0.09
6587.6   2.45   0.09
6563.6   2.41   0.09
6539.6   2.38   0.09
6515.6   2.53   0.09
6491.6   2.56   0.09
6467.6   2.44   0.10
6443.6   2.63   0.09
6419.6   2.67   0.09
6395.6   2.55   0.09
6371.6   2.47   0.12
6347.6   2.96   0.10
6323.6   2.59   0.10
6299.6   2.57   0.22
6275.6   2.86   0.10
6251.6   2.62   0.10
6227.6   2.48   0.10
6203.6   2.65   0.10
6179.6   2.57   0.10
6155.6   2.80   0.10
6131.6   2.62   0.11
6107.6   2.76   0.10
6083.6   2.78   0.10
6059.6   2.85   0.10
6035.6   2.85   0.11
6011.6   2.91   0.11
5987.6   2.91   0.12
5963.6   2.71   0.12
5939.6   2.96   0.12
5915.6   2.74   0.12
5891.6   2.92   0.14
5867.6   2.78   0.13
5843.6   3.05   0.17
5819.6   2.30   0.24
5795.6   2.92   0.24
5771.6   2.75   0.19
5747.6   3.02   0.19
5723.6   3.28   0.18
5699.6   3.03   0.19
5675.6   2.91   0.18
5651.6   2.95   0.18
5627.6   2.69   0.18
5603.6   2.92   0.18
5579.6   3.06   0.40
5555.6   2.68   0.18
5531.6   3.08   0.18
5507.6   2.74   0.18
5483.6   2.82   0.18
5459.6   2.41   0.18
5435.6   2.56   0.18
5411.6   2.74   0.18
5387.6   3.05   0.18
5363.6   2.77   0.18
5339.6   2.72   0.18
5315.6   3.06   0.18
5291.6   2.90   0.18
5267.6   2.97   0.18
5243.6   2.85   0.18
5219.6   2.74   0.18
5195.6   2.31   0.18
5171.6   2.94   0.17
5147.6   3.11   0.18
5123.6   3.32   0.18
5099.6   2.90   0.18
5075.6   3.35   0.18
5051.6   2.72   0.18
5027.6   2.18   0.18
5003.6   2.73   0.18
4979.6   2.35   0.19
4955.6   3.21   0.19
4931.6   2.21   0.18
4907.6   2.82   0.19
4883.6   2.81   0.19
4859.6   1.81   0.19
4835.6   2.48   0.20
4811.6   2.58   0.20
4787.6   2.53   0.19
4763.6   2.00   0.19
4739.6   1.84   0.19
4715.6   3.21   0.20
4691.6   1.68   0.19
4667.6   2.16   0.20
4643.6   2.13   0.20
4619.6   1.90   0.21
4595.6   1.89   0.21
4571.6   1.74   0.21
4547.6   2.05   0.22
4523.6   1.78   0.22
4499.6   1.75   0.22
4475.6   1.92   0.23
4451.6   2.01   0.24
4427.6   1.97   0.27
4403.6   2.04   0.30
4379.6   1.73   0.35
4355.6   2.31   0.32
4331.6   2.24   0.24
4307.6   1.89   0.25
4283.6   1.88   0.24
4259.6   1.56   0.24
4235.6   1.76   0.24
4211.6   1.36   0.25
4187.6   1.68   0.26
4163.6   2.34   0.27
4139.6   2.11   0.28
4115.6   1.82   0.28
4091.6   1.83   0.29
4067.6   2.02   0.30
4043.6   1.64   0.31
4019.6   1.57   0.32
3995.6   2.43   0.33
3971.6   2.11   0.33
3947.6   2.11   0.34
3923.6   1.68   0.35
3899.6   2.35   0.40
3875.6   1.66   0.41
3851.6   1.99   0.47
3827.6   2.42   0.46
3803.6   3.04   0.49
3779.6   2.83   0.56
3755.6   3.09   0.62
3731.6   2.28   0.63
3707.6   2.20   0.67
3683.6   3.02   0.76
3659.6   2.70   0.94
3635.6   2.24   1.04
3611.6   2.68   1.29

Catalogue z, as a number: 0.267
